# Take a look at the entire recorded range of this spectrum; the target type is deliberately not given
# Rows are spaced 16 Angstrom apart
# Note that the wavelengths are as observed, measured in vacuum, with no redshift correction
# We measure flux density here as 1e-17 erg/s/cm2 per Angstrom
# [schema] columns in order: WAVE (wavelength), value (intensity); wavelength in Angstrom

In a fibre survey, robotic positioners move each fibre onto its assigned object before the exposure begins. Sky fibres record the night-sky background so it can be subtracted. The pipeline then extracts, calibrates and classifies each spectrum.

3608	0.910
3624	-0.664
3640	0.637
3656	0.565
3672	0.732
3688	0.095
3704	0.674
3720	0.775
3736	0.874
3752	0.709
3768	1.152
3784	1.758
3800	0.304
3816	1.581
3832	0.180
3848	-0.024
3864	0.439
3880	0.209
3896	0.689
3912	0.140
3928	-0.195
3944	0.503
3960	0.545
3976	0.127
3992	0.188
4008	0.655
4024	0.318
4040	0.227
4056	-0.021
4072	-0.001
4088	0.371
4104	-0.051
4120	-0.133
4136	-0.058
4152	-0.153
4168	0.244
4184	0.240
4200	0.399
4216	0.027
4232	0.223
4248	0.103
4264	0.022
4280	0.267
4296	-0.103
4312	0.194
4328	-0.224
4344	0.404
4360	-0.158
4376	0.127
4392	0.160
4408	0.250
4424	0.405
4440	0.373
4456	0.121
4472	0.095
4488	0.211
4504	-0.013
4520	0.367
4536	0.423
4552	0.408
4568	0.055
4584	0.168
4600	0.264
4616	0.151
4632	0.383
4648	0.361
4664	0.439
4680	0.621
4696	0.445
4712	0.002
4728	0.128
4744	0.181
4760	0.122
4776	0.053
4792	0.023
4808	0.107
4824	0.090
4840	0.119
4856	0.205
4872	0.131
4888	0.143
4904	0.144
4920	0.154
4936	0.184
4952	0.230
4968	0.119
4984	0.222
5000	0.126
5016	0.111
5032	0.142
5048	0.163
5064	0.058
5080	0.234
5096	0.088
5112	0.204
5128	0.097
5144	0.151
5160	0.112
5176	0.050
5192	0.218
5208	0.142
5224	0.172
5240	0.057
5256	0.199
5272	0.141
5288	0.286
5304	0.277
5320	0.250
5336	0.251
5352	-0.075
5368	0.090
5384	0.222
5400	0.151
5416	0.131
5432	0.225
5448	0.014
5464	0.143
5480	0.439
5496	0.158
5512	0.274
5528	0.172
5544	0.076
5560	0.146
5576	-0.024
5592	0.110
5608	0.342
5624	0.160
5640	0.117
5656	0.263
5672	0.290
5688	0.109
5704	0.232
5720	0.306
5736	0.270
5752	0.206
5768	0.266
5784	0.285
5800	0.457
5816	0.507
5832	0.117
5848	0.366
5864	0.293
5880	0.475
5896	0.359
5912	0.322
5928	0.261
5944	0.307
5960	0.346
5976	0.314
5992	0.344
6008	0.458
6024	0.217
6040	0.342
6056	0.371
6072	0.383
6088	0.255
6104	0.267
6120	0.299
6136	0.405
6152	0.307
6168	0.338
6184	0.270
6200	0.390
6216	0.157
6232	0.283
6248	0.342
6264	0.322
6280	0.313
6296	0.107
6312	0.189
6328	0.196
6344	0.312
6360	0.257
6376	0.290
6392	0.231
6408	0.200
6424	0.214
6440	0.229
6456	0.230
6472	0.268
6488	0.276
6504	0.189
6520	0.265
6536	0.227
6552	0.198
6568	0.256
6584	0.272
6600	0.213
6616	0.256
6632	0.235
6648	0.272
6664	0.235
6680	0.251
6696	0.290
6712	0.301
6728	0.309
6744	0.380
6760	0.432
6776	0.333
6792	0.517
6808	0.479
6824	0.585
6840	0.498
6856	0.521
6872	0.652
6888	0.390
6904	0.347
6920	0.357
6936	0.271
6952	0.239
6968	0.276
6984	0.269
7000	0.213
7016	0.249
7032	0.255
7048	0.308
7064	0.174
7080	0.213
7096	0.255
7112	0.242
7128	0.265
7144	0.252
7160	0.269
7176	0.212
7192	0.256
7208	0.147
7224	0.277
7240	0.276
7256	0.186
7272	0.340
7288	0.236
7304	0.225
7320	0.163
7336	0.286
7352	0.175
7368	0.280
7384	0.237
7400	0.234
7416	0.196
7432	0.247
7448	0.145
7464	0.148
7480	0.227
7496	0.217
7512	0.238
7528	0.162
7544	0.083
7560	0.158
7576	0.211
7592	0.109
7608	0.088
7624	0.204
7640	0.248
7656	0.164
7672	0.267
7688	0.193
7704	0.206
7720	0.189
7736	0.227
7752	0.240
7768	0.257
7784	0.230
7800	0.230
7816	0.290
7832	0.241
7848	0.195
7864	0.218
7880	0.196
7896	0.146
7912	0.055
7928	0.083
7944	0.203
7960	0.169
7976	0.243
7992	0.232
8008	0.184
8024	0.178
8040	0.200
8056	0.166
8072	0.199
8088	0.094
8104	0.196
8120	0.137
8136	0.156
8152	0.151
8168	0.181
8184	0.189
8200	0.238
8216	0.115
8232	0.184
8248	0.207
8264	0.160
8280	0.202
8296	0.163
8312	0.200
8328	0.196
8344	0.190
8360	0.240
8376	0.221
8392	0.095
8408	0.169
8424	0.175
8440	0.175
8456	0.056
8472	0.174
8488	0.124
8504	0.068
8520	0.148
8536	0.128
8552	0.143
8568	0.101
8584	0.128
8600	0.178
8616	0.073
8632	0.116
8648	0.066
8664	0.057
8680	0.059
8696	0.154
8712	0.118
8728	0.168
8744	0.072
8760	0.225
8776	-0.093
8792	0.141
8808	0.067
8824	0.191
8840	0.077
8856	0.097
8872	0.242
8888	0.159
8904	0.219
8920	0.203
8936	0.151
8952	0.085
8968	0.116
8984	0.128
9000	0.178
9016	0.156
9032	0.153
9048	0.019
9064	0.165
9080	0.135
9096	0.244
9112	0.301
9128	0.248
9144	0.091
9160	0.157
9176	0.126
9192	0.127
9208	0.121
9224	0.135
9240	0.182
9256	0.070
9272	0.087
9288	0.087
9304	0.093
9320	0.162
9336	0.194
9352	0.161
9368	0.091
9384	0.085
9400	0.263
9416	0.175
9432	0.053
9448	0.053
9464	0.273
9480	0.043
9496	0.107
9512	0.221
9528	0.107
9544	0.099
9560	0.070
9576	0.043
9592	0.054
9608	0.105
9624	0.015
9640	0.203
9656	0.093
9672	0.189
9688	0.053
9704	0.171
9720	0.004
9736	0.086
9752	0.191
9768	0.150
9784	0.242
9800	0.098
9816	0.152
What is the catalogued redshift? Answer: 1.45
